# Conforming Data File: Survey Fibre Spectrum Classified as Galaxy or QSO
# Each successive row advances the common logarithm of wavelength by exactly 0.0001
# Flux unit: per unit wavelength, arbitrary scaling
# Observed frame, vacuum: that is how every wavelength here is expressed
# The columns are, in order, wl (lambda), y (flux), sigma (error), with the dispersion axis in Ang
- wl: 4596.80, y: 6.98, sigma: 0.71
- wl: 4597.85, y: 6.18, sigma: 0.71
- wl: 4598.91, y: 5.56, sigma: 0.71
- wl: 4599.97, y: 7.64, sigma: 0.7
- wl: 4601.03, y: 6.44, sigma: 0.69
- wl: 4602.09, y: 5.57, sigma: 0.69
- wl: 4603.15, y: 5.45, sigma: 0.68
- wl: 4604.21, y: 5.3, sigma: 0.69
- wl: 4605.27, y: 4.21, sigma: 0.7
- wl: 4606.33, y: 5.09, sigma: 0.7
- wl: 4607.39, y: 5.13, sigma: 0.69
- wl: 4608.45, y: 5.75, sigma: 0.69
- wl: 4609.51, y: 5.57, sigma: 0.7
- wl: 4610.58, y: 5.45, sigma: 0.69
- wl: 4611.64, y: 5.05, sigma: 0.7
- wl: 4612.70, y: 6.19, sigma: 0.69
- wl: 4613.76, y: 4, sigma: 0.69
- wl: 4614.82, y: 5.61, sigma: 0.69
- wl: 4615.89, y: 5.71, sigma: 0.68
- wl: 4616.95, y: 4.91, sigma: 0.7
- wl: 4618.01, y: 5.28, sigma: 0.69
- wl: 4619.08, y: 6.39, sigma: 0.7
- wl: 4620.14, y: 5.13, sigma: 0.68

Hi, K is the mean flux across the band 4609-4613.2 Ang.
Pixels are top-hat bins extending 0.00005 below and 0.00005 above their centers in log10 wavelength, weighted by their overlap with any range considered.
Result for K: 5.55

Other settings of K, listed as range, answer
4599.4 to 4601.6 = 6.98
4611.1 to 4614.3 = 5.1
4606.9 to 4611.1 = 5.47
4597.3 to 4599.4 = 5.91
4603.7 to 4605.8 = 4.75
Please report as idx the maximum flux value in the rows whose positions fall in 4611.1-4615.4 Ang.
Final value 6.19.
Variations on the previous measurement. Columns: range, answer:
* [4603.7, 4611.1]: 5.75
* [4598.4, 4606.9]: 7.64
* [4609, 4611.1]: 5.57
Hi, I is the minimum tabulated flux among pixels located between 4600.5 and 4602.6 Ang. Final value 5.57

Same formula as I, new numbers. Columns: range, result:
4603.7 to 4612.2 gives 4.21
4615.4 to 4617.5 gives 4.91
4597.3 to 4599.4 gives 5.56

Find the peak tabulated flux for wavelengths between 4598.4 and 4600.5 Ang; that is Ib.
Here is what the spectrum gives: 7.64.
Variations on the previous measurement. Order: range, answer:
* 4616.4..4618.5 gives 5.28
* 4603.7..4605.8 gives 5.3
